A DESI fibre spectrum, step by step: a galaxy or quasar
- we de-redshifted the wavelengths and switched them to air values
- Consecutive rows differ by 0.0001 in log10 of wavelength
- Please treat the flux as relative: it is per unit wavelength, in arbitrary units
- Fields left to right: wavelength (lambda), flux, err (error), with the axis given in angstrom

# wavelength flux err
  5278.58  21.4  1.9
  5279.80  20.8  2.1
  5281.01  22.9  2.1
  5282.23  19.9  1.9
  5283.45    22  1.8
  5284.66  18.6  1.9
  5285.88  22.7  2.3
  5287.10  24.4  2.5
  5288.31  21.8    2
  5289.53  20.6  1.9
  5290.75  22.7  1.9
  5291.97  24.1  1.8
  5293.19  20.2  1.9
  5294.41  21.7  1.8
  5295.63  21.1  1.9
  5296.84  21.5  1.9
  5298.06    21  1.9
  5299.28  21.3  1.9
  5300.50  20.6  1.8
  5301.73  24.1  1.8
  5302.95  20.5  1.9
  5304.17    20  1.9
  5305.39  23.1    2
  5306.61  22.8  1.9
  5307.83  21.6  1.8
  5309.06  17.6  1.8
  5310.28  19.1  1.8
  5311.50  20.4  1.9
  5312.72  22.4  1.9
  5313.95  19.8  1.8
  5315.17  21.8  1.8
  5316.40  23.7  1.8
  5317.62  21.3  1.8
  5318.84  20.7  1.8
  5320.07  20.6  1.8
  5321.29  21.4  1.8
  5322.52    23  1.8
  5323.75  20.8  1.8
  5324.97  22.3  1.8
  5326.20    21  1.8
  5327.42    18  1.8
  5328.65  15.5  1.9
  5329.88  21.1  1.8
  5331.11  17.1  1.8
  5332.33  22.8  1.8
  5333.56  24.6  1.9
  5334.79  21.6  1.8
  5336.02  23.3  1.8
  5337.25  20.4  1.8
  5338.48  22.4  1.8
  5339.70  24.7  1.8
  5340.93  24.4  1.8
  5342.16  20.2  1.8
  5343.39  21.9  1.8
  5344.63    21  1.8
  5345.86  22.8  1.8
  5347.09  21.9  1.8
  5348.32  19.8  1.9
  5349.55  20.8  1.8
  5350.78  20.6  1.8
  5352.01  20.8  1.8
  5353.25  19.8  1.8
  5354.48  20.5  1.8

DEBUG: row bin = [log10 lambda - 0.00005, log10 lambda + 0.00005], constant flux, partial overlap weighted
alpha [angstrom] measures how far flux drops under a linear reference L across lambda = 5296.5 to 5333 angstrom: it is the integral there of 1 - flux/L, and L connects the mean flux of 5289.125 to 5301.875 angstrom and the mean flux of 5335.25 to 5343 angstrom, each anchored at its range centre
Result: 1.9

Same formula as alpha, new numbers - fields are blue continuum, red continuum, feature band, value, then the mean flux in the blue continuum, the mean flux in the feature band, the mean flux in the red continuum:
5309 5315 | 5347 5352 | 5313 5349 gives -1.6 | 20.2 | 21.4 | 20.7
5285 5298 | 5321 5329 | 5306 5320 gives 0.0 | 22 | 21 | 20.4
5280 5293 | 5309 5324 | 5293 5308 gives 0.0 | 21.9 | 21.5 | 21.1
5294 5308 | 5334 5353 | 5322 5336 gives 0.6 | 21.6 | 20.8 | 21.8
